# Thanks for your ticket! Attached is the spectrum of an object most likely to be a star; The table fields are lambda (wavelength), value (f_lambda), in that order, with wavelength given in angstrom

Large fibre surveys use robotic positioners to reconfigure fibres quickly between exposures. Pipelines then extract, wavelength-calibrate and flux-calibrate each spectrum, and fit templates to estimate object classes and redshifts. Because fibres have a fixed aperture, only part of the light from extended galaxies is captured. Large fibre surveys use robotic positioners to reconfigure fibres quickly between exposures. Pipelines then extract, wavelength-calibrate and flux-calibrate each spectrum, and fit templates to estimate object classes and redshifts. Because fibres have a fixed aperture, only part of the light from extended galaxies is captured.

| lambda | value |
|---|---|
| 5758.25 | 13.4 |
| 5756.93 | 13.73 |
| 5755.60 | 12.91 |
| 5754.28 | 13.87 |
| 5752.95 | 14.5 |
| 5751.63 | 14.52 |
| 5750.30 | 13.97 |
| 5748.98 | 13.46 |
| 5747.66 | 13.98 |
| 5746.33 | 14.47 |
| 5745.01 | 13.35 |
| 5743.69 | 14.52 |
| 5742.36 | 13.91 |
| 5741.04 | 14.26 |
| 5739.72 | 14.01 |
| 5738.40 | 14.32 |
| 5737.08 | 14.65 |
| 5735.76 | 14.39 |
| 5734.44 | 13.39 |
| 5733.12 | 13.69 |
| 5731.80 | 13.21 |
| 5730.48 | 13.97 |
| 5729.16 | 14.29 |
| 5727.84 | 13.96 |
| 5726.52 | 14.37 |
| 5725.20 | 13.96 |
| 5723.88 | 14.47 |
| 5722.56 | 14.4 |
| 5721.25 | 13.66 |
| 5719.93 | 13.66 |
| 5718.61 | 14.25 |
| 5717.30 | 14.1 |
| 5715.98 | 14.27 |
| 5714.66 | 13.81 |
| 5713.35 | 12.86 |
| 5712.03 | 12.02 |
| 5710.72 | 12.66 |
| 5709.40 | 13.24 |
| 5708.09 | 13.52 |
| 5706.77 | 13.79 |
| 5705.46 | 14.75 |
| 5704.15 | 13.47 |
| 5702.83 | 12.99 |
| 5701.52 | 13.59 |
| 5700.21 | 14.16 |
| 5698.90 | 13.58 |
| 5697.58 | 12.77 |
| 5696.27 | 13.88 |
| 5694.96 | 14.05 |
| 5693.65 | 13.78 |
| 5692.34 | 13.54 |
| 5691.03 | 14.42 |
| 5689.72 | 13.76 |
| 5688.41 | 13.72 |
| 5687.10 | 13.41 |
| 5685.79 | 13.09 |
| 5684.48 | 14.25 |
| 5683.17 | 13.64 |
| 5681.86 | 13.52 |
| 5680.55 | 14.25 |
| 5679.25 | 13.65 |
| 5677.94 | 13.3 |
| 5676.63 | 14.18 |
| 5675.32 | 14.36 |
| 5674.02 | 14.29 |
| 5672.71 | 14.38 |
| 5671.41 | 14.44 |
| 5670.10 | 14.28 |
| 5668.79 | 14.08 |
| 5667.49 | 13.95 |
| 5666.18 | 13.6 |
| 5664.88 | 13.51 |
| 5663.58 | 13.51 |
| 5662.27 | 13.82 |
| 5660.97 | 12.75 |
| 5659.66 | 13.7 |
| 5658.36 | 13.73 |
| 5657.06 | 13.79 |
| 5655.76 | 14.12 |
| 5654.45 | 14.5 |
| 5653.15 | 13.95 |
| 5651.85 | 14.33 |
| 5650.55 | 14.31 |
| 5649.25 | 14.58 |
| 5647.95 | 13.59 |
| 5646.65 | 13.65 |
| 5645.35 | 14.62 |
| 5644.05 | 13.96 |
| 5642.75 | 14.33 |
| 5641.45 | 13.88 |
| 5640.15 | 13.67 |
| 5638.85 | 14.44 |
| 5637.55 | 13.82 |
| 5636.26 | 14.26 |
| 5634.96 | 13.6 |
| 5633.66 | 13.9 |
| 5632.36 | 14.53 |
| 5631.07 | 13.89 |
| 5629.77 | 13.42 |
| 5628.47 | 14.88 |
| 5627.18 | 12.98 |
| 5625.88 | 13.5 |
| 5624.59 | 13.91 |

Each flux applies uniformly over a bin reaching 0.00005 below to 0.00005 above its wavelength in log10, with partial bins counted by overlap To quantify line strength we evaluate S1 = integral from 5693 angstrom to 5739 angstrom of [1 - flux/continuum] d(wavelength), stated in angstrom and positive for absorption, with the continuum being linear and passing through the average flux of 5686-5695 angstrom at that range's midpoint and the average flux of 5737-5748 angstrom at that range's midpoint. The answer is 0.6 angstrom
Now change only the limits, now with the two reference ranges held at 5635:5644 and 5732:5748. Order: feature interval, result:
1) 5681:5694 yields 0.30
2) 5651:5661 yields 0.07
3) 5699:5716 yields 0.73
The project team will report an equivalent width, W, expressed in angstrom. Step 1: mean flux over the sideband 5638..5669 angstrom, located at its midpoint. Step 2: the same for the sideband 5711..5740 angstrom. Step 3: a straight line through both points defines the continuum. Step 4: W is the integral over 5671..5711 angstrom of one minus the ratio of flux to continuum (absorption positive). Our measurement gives 0.4 angstrom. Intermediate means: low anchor 13.9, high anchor 13.9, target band 13.8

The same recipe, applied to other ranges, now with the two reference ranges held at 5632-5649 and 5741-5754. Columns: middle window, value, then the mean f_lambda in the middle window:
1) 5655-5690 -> 0.54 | 13.8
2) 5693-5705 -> 0.38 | 13.6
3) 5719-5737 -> 0.10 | 14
